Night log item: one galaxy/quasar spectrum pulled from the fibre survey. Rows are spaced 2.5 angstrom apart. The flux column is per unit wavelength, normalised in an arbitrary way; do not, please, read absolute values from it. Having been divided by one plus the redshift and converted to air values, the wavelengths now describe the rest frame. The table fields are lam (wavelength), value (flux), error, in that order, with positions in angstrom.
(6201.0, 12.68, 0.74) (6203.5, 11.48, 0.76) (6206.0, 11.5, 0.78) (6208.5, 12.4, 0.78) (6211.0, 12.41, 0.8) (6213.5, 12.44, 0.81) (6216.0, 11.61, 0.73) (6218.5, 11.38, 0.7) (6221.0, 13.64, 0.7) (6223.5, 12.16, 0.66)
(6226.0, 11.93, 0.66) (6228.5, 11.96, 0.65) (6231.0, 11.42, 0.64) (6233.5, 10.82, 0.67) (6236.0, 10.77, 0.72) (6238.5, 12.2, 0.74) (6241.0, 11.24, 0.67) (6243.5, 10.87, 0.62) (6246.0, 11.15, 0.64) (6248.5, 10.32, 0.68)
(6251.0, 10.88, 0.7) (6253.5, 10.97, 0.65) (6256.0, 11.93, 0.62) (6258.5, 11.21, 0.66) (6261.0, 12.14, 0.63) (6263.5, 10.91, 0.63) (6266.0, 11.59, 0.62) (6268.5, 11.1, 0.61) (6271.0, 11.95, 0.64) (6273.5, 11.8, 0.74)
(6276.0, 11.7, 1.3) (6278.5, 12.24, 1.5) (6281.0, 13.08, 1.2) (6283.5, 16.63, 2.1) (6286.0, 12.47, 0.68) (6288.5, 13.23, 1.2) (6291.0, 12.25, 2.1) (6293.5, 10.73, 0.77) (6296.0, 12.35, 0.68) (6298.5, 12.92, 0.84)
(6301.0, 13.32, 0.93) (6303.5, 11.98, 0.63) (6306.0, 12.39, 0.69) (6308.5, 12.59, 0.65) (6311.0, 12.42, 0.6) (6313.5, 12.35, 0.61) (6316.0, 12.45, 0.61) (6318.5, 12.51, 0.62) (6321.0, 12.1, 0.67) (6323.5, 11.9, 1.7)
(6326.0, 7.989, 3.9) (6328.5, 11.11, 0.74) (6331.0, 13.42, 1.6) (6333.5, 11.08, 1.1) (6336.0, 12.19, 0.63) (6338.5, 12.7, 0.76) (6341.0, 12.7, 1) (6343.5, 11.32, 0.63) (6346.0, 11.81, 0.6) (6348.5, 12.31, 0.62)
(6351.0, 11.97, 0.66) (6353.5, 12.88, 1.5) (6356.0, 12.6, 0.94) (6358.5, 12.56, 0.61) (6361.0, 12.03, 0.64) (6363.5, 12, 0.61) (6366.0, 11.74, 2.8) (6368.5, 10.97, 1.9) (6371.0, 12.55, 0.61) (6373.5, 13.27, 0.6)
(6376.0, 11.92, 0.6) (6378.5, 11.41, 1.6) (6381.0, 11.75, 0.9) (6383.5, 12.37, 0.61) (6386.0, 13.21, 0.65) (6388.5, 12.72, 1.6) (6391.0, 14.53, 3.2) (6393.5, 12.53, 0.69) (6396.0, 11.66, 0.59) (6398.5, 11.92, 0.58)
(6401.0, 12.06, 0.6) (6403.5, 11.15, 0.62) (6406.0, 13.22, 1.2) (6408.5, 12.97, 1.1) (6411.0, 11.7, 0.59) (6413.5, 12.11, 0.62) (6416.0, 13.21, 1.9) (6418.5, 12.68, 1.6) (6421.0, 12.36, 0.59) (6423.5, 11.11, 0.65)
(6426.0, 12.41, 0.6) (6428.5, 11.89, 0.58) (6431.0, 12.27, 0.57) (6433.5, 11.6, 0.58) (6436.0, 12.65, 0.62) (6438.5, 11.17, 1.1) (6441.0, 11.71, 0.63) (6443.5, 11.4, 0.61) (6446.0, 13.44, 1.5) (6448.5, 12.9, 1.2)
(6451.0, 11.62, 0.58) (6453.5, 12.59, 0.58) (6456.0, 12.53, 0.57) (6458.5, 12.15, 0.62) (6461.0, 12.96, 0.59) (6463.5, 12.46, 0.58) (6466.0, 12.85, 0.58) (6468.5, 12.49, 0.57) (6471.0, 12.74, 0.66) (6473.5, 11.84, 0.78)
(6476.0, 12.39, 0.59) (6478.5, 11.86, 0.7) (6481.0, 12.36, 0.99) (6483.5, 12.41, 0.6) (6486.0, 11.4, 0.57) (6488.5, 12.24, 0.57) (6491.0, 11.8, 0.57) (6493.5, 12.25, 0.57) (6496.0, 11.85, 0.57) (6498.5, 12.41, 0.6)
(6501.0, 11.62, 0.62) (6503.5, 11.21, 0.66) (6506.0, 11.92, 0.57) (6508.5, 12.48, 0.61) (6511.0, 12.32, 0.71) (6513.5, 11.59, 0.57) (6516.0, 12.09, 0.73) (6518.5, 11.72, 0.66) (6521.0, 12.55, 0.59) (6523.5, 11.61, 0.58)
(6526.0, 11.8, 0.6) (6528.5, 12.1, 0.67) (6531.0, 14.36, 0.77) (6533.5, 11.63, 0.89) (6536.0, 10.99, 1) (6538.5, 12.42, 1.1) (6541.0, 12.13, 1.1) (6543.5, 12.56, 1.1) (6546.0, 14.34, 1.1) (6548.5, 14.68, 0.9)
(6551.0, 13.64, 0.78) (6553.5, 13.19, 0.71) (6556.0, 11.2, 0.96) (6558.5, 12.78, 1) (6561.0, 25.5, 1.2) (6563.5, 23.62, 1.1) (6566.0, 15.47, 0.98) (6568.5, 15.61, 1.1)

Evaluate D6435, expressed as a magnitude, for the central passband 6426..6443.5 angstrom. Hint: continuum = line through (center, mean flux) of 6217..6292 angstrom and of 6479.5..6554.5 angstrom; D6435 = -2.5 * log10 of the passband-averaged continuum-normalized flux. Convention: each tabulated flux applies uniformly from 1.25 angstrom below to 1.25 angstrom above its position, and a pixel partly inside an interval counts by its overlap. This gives 0.03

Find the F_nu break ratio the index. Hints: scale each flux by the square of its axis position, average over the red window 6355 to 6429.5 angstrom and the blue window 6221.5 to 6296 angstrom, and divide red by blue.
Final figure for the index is 1.1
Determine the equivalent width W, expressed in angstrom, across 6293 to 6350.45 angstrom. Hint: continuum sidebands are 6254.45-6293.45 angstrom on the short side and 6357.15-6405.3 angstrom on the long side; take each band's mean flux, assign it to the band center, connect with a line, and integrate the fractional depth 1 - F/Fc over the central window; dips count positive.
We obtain 0.88 angstrom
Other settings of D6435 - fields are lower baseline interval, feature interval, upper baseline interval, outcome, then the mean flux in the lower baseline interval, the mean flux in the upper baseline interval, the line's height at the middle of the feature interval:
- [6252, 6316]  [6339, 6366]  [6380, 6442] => 0.005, 12.2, 12.3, 12.3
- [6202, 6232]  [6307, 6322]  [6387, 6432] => -0.018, 12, 12.4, 12.2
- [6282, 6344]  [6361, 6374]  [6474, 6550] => 0.022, 12.3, 12.2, 12.3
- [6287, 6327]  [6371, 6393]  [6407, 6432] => -0.036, 12.1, 12.3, 12.2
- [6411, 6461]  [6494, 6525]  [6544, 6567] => 0.209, 12.2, 15.9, 14.5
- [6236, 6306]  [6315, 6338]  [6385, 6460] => 0.039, 12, 12.3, 12.1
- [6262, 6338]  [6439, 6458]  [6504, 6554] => 0.009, 12.2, 12.5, 12.4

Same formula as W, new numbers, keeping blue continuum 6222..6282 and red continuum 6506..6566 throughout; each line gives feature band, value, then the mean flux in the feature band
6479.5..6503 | 2.2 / 12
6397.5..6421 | 0.6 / 12.3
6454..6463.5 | 0.3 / 12.5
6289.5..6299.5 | -0.2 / 12.1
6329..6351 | 0.0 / 12.1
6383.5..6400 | -0.3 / 12.7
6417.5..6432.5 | 0.8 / 12.1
